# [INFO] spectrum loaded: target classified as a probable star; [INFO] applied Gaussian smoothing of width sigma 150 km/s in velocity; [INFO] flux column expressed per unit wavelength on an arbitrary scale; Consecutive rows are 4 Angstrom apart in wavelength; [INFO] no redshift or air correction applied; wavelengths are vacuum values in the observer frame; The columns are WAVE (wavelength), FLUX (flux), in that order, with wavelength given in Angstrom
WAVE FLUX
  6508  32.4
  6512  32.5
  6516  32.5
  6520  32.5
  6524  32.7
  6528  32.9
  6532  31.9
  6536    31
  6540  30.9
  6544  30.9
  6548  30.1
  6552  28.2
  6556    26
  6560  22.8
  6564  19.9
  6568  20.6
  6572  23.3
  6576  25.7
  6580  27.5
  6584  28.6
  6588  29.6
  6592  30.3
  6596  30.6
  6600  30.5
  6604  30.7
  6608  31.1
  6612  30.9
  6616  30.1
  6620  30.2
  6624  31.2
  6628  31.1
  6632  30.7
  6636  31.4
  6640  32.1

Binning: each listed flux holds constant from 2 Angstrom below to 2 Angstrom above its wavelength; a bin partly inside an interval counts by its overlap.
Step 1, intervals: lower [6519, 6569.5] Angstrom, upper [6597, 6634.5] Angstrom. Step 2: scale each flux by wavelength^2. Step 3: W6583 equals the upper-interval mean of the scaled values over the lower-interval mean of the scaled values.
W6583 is 1.10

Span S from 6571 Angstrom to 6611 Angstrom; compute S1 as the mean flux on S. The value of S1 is 29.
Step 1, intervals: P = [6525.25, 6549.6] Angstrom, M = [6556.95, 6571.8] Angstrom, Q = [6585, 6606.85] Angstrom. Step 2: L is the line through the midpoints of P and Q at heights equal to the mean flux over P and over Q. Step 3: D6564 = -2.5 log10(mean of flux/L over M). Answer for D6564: 0.382 mag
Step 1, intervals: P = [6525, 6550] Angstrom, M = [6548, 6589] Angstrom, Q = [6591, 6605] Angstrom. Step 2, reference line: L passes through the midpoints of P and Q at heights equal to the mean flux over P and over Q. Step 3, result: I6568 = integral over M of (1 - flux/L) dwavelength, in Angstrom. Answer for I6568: 7.4 Angstrom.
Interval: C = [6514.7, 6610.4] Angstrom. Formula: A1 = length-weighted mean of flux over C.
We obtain 28.8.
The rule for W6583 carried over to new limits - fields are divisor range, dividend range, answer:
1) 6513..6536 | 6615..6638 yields 0.98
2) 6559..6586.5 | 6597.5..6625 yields 1.28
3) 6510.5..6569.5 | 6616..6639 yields 1.09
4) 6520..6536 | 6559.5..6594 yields 0.80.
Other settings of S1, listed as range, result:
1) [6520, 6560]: 30.2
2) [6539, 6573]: 25.8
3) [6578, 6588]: 28.4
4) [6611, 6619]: 30.4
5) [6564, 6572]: 21.1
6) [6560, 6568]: 20.8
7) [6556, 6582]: 23.5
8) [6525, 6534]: 32.4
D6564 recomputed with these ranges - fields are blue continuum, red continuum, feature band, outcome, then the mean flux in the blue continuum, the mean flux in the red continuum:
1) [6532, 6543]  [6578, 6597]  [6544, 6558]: 0.08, 31.1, 29.3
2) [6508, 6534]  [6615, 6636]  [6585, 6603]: 0.04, 32.5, 30.8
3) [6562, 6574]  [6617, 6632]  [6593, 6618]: -0.12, 21.3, 30.8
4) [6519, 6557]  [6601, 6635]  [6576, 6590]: 0.10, 30.8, 30.8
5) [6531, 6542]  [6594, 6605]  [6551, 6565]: 0.27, 31.2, 30.6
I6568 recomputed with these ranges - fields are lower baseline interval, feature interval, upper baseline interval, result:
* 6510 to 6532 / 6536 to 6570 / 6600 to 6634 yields 5.87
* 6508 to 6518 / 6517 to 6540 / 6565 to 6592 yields -0.86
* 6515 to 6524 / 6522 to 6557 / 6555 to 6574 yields -3.37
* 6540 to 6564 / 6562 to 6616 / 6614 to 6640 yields 2.56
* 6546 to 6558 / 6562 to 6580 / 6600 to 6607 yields 3.80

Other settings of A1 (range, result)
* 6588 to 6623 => 30.5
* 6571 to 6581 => 25.5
